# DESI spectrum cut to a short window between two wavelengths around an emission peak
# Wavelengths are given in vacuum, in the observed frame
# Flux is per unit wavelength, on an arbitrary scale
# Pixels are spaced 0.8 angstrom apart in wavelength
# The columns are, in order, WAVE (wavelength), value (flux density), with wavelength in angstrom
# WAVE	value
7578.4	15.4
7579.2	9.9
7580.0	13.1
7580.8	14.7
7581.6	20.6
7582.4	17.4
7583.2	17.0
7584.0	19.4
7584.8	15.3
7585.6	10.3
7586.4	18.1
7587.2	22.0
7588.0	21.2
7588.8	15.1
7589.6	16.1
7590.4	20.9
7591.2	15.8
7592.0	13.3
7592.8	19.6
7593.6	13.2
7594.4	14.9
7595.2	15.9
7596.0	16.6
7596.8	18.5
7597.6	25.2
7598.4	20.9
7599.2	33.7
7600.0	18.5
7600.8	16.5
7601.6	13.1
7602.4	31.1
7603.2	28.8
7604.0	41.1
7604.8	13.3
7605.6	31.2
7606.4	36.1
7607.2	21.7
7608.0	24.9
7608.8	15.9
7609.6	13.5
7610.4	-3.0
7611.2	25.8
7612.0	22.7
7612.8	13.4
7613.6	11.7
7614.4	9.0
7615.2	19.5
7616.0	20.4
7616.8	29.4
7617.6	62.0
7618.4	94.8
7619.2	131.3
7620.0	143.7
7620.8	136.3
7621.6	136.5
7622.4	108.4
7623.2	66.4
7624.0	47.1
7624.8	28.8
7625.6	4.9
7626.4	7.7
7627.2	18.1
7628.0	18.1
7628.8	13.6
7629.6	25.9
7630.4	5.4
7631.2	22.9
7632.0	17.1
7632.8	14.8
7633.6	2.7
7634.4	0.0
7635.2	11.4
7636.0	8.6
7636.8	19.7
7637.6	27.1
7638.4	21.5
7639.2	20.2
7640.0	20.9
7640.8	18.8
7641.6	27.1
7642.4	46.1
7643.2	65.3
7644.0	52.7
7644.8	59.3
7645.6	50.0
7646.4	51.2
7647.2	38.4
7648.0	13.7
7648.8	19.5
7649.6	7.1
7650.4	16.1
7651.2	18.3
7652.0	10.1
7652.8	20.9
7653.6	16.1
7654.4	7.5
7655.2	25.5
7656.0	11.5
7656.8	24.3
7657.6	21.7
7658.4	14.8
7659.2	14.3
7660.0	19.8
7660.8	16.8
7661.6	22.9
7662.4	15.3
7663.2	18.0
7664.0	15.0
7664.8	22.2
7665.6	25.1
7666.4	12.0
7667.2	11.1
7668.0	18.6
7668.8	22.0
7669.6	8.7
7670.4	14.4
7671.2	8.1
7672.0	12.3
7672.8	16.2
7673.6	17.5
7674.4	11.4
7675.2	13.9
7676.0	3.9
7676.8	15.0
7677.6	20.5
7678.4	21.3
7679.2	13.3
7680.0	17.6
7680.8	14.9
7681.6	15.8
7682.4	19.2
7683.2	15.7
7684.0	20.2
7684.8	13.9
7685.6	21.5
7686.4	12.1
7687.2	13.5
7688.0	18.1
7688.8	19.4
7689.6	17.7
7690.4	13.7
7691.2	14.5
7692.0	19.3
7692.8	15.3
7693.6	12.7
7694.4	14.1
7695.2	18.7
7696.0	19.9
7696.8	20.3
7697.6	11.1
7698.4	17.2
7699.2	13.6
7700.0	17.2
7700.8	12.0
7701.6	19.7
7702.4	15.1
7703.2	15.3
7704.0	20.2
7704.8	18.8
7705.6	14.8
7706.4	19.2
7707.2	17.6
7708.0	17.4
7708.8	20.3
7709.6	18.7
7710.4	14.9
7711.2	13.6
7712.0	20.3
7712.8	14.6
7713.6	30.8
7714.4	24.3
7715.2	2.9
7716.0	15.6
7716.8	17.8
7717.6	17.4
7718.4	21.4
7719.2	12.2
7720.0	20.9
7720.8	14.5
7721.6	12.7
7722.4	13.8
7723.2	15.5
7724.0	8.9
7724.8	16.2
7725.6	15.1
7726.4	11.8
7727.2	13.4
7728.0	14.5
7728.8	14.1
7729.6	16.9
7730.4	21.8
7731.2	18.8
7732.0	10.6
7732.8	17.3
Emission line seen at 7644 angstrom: [N II] 6583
